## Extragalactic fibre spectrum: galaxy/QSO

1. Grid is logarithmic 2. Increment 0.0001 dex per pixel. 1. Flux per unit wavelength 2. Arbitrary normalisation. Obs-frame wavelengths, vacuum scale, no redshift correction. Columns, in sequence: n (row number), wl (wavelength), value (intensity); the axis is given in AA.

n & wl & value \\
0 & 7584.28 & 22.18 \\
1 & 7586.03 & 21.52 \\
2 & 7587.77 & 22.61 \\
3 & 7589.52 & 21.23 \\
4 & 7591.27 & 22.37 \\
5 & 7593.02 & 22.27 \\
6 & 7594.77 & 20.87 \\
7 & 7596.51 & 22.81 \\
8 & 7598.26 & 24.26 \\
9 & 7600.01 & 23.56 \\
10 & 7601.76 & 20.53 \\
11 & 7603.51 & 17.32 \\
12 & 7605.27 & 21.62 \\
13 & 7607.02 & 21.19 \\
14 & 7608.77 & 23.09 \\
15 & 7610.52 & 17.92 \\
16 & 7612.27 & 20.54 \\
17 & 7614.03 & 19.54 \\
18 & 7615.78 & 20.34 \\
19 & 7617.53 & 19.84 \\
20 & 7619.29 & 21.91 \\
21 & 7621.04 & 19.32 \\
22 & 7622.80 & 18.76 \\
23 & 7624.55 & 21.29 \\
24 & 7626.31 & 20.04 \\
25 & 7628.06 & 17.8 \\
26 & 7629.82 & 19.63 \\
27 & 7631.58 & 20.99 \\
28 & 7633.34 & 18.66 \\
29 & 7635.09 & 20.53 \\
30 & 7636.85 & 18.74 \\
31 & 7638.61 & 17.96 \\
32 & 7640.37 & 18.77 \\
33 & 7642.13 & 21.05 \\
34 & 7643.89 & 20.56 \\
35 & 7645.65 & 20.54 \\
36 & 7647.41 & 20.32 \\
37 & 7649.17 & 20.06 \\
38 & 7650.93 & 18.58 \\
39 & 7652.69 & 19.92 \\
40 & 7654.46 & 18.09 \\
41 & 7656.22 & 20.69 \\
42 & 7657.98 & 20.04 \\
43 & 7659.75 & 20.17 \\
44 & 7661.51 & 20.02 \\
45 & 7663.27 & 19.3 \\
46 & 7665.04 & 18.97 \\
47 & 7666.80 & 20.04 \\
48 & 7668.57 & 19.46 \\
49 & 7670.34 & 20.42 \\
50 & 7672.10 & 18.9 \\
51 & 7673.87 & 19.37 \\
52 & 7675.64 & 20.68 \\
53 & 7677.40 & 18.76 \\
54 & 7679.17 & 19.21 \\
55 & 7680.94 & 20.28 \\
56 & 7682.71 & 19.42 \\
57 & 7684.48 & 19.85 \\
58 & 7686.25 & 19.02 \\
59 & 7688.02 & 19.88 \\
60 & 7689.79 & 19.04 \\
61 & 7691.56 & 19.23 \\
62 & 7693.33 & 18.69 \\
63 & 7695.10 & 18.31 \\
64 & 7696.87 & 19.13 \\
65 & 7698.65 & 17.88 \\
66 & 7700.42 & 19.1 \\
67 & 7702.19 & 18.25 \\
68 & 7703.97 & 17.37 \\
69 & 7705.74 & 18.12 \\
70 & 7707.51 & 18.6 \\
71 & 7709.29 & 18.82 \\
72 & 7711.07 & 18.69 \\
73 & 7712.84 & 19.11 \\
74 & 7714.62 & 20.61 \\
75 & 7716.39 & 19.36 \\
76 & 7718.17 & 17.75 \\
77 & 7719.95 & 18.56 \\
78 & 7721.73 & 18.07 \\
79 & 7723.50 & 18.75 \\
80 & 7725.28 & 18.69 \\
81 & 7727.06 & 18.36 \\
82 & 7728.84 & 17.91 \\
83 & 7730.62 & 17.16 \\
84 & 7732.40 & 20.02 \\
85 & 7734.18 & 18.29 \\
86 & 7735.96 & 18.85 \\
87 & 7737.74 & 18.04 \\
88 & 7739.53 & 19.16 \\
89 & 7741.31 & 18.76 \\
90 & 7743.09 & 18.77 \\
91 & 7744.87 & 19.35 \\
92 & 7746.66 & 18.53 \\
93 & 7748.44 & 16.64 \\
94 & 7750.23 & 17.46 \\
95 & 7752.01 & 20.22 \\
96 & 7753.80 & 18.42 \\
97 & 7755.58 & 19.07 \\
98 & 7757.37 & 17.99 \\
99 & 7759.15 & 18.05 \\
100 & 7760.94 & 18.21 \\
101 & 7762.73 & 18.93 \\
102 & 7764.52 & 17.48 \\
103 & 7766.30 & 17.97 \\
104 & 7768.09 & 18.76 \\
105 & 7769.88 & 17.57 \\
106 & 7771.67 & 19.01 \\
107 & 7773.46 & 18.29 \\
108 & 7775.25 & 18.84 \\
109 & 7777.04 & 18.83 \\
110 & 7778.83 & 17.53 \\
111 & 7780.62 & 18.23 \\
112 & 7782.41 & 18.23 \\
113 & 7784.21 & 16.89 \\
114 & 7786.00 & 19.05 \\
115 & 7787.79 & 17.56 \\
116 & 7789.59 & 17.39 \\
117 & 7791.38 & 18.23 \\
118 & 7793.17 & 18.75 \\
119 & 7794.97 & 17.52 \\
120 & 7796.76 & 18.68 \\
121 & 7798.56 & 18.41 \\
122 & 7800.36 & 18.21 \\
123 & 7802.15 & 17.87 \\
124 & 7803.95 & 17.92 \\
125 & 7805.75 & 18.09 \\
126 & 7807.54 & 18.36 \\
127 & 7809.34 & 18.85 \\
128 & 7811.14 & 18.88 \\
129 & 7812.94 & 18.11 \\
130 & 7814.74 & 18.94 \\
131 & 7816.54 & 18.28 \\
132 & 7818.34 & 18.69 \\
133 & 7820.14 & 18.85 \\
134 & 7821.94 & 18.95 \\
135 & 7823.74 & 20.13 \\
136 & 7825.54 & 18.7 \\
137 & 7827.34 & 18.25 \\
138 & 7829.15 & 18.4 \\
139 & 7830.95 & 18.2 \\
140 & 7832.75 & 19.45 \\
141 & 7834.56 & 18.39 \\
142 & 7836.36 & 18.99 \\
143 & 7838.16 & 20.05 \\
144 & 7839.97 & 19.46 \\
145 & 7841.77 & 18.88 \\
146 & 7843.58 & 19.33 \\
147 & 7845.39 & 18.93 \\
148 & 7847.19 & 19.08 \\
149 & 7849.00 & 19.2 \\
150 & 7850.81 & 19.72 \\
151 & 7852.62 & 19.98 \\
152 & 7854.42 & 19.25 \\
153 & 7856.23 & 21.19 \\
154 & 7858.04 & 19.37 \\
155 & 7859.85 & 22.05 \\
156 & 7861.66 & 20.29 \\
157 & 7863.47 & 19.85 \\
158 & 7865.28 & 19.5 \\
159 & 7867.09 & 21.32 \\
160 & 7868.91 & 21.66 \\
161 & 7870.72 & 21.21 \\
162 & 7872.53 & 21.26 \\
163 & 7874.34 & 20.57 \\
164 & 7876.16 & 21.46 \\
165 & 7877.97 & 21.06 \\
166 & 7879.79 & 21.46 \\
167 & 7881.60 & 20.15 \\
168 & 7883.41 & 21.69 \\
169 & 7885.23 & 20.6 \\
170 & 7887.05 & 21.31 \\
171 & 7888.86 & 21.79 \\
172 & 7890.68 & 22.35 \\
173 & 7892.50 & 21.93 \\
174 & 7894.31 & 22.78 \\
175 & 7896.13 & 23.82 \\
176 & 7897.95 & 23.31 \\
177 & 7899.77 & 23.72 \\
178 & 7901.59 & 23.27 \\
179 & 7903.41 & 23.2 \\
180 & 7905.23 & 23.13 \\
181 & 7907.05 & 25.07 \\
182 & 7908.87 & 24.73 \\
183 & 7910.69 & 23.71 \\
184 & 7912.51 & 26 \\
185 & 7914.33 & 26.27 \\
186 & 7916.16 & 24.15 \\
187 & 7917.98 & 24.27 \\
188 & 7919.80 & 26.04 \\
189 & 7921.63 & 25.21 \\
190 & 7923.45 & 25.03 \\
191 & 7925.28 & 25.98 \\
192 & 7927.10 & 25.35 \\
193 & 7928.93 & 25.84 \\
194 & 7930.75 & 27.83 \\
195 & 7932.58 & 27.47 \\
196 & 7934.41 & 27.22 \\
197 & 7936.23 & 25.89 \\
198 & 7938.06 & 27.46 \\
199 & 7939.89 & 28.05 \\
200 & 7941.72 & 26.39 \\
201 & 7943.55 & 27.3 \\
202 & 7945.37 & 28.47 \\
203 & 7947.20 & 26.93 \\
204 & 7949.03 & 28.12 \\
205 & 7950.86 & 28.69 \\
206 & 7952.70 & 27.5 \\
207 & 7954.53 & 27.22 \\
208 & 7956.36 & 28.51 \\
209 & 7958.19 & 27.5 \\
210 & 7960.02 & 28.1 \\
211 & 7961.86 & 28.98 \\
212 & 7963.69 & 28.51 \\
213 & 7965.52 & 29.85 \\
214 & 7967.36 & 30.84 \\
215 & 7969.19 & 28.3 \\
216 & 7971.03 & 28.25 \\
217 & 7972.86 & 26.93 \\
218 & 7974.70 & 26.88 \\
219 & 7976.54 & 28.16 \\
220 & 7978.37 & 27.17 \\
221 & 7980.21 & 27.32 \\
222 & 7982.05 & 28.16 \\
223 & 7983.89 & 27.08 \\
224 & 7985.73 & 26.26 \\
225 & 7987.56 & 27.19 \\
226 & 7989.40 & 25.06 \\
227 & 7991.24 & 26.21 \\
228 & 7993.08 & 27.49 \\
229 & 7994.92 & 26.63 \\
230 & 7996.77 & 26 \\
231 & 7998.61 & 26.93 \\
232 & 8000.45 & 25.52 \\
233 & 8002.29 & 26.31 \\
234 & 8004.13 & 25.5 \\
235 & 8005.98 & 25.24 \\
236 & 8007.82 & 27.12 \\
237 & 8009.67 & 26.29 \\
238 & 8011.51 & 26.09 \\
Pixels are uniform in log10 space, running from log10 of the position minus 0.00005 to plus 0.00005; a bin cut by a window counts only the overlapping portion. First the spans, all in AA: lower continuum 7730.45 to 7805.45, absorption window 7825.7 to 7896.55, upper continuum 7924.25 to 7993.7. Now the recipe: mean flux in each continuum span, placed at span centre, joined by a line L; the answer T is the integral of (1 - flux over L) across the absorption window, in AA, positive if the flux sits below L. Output 7.7 AA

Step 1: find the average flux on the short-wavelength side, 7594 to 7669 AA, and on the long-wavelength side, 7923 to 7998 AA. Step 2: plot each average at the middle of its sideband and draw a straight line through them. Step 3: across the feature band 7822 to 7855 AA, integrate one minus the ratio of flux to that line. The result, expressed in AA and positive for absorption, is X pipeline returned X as 7.44 AA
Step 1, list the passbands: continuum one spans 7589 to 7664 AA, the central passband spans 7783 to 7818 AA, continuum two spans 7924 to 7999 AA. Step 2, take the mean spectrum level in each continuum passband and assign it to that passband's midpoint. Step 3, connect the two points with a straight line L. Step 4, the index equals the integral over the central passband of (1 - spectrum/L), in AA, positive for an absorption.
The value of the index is 8.4 AA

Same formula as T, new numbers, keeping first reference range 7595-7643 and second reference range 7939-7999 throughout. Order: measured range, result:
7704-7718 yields 2.11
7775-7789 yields 3.31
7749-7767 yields 3.76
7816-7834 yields 4.25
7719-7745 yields 4.71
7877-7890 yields 2.34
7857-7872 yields 2.80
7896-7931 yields 2.24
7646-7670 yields 1.61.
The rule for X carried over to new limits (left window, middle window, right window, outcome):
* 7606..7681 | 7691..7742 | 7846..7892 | 3.8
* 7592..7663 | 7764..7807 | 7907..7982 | 10.0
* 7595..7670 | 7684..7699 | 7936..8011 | 1.6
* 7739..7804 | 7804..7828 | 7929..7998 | 2.1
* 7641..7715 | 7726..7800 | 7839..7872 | 5.1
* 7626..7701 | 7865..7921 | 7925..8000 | 6.3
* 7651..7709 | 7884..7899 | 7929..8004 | 1.8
